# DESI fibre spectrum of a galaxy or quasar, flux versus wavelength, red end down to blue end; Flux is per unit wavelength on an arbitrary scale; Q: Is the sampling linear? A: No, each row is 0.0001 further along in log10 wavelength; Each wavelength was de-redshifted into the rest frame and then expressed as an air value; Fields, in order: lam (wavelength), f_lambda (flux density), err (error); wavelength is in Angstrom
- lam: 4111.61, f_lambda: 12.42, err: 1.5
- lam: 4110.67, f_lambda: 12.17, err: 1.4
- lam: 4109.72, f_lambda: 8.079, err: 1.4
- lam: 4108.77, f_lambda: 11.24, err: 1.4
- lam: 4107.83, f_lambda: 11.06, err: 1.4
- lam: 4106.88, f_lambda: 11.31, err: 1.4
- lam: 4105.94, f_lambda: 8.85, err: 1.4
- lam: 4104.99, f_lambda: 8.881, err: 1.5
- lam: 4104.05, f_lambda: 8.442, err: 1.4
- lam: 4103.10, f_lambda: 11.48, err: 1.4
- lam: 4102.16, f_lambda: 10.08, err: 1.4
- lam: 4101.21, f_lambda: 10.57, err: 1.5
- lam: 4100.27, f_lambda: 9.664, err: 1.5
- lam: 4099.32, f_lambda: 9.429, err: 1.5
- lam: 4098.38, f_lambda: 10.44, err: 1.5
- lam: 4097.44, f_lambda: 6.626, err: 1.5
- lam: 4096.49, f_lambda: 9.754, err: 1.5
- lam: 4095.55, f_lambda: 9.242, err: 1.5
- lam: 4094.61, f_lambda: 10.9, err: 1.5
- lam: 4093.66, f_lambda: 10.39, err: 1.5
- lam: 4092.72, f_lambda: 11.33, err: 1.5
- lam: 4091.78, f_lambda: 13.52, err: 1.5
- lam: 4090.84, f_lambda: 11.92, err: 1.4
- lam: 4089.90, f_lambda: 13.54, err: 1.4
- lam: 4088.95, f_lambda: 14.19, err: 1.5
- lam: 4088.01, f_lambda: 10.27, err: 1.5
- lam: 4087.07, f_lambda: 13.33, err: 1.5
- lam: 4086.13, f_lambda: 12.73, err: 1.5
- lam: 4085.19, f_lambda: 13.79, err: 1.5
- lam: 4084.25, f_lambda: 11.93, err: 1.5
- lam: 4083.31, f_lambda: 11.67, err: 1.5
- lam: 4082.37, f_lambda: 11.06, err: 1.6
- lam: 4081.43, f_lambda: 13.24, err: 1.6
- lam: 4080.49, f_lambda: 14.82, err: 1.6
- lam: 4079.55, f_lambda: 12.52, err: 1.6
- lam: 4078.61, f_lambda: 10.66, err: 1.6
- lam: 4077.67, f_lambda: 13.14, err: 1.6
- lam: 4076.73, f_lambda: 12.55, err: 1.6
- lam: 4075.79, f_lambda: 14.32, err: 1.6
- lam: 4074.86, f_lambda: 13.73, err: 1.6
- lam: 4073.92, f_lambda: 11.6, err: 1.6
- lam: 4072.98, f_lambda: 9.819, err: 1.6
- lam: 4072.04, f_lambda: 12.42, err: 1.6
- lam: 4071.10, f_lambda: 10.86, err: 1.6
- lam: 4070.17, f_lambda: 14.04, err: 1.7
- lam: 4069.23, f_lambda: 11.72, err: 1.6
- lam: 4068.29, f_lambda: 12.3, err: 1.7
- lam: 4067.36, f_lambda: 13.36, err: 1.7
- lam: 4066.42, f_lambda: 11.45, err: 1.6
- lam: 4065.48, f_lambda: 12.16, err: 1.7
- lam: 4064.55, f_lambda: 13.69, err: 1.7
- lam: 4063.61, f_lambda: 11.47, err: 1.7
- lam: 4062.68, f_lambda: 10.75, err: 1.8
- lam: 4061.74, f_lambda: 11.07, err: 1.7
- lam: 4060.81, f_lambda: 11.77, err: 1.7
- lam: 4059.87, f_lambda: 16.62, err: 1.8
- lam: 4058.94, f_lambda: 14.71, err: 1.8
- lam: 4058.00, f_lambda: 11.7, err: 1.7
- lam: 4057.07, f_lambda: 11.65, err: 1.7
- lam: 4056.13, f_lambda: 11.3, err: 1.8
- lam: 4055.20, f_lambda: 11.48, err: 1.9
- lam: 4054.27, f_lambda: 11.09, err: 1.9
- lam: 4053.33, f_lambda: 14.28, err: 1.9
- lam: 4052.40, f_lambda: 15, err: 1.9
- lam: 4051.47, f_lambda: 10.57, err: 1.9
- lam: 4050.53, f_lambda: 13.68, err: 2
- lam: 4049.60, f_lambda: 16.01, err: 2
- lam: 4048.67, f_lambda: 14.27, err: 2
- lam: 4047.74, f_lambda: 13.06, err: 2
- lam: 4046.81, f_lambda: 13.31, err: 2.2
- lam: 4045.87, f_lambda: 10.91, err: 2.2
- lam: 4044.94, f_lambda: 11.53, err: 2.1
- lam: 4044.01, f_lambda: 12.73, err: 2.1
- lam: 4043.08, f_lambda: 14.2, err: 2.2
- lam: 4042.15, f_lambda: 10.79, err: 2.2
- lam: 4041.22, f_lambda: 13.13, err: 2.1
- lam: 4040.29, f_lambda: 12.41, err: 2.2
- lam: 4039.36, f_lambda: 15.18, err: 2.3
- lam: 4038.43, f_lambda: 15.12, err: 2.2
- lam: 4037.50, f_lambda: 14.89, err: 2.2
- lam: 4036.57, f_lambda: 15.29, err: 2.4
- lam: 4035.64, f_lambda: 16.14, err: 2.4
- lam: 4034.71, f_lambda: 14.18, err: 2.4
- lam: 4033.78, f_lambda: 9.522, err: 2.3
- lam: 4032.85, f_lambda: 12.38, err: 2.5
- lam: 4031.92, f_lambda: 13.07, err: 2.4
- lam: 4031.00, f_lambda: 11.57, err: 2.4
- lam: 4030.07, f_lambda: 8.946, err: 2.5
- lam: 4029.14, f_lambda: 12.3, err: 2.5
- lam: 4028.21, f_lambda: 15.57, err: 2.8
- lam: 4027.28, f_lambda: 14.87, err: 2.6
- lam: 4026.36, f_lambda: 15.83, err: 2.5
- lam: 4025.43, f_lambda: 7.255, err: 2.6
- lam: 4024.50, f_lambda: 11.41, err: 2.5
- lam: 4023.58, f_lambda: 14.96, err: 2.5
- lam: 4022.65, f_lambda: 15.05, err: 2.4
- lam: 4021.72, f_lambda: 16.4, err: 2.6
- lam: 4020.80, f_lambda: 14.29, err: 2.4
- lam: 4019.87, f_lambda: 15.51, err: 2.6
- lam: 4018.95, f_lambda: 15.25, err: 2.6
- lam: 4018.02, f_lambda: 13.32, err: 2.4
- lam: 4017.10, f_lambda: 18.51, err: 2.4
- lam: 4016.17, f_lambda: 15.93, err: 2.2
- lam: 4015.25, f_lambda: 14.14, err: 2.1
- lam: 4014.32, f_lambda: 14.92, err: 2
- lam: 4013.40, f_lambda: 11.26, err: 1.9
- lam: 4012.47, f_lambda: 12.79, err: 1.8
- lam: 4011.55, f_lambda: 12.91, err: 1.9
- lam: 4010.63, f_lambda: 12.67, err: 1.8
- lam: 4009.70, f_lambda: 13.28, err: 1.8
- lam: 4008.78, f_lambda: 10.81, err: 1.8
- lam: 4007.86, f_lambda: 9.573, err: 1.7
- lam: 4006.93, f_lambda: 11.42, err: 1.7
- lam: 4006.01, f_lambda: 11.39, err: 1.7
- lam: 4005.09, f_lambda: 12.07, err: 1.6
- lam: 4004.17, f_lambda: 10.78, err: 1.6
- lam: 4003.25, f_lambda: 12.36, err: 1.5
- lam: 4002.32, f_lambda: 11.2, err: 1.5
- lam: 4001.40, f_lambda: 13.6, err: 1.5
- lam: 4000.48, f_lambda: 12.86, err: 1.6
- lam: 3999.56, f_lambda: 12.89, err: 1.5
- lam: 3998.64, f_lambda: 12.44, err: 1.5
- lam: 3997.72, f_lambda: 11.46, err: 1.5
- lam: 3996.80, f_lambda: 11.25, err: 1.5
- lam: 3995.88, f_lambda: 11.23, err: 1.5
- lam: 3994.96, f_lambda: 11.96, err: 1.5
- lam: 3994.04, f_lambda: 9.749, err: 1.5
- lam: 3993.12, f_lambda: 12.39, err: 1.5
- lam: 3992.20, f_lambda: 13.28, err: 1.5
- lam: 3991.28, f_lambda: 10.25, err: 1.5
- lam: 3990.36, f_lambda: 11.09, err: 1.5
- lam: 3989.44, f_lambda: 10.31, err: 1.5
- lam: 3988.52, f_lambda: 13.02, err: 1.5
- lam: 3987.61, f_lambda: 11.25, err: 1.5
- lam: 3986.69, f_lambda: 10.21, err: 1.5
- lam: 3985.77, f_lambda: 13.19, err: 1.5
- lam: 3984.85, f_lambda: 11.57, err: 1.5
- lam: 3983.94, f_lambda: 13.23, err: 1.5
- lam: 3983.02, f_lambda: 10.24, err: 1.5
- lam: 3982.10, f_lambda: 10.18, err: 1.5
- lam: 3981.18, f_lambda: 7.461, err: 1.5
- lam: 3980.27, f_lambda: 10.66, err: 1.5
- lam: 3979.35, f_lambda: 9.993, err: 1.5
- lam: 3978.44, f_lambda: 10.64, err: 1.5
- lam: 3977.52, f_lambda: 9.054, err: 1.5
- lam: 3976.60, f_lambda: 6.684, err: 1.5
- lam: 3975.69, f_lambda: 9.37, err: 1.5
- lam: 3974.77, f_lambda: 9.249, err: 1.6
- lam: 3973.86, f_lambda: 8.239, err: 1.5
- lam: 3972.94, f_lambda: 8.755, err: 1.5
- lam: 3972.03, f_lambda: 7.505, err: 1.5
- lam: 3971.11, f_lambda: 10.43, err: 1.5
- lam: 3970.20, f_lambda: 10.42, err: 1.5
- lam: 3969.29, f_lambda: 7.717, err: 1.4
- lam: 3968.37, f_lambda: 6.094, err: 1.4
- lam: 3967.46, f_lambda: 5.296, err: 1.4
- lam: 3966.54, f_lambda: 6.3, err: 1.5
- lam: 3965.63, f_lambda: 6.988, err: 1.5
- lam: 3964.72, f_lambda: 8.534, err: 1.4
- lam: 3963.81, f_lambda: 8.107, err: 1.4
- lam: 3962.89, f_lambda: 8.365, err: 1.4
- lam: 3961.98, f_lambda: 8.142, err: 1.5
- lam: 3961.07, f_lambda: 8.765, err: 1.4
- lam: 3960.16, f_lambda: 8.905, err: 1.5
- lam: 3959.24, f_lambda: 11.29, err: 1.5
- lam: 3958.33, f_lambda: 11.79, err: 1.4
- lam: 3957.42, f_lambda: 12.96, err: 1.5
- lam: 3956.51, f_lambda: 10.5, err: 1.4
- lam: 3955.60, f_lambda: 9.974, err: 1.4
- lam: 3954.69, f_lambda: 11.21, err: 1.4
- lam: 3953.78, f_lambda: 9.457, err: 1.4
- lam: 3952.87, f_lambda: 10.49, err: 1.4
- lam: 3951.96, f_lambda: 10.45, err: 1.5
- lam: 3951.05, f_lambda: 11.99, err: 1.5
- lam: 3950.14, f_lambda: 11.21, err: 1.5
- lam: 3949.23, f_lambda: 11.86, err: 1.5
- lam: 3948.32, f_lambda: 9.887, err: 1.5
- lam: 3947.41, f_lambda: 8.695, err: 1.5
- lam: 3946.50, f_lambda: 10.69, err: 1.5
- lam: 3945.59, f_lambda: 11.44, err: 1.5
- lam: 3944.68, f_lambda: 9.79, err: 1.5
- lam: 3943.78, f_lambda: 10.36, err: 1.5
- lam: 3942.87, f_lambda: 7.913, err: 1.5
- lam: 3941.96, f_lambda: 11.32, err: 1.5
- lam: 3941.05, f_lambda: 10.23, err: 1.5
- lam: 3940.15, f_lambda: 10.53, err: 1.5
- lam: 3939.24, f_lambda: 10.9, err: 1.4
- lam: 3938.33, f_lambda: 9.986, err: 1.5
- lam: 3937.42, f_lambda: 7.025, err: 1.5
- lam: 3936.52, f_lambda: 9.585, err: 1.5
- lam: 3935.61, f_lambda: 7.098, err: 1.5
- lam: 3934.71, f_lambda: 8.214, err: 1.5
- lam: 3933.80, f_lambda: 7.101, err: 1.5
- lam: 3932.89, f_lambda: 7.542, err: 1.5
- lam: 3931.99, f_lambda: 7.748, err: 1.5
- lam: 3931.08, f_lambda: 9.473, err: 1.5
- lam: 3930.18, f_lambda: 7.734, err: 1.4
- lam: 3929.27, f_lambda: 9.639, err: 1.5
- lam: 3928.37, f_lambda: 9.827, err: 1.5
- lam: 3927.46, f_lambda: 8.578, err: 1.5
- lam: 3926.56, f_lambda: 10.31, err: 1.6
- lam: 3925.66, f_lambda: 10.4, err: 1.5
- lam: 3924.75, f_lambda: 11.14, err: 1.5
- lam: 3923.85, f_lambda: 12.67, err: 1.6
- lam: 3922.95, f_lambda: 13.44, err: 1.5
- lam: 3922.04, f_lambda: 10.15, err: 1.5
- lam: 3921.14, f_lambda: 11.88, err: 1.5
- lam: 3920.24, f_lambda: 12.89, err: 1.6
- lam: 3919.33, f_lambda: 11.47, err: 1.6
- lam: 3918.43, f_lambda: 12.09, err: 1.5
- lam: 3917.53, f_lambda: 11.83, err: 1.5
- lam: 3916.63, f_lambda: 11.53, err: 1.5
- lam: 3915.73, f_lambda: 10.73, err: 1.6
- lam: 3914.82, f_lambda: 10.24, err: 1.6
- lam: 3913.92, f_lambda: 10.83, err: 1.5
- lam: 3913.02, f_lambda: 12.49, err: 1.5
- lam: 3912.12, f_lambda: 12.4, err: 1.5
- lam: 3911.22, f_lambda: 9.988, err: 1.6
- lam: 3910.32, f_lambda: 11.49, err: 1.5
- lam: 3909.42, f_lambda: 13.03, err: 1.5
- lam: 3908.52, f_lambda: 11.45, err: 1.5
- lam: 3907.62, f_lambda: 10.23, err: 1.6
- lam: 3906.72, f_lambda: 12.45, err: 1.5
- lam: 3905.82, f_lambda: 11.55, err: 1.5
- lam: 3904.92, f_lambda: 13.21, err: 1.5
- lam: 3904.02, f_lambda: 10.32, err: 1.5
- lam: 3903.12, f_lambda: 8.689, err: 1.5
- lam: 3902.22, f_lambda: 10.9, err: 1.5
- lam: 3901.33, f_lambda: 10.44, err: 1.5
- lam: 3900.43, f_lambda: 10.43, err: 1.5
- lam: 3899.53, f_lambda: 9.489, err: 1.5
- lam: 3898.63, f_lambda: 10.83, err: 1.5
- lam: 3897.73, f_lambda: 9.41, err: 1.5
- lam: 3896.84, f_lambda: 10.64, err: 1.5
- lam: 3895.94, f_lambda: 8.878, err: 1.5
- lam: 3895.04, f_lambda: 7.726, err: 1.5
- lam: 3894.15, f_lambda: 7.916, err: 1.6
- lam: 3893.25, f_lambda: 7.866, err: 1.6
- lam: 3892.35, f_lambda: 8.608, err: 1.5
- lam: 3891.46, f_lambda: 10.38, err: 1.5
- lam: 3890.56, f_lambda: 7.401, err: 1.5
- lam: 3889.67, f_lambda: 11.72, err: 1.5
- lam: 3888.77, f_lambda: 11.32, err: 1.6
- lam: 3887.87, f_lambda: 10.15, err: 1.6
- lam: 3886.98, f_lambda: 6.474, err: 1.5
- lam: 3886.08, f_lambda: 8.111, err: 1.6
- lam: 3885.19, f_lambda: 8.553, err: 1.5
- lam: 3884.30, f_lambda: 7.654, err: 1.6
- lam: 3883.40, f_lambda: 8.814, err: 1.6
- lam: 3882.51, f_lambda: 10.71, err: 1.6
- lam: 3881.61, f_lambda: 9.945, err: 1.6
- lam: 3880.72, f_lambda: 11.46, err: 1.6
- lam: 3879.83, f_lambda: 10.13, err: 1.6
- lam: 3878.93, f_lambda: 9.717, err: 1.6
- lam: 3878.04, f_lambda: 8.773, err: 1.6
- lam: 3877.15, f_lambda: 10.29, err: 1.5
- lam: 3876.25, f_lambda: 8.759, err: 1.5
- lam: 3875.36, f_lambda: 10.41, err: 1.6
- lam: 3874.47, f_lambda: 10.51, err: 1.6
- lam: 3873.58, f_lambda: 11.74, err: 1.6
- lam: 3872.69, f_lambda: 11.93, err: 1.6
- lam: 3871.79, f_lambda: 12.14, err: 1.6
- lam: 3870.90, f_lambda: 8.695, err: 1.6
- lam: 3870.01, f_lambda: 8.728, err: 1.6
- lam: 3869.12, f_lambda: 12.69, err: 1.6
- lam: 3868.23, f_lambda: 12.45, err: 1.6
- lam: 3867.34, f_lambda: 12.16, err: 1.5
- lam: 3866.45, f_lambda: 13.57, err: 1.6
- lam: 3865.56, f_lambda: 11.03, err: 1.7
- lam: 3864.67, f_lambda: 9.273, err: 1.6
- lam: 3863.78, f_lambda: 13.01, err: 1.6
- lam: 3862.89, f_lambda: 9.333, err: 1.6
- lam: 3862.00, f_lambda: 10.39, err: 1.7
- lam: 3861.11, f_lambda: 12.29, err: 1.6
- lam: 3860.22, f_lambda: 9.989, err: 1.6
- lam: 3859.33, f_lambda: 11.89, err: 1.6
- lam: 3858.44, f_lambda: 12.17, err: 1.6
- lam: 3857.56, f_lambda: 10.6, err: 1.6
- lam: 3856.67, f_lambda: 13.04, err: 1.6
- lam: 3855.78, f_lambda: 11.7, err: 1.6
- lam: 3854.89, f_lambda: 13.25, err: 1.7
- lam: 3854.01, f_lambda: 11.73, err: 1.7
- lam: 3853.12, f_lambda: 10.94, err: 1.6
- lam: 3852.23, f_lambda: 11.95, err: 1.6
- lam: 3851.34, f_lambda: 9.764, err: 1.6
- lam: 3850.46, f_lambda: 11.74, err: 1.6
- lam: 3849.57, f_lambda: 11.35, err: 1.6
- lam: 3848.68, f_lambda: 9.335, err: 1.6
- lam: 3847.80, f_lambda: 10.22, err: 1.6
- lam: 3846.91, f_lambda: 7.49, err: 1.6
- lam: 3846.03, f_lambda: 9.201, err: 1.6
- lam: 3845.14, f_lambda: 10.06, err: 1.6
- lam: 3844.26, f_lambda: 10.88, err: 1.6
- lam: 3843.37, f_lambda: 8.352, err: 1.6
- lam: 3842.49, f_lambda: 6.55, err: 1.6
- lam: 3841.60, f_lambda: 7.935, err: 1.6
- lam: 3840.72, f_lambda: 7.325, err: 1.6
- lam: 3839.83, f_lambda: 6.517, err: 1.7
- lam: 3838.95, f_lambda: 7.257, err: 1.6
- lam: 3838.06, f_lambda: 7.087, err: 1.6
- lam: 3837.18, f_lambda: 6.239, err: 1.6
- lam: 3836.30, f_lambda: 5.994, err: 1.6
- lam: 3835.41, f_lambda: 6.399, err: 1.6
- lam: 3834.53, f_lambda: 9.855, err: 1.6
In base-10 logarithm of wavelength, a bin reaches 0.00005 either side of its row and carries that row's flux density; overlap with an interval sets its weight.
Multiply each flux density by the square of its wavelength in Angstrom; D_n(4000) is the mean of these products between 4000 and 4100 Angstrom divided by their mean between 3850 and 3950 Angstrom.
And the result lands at 1.3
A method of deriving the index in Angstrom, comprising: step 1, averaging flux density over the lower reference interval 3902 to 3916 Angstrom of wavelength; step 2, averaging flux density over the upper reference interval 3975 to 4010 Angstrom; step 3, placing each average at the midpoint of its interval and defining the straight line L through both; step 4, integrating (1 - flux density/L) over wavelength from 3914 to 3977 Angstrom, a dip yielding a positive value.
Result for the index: 8.47 Angstrom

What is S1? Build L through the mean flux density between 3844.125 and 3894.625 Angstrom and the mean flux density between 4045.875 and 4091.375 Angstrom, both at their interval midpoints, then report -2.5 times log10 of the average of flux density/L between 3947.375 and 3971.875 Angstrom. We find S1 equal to 0.20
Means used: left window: 10.4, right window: 12.6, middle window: 9.46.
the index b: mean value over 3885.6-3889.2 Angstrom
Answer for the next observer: 9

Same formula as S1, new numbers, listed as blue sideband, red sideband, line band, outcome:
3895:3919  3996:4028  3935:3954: 0.17 mag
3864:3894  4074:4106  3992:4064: -0.17 mag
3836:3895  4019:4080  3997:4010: 0.03 mag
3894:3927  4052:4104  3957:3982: 0.27 mag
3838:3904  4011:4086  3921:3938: 0.17 mag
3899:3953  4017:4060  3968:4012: 0.13 mag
